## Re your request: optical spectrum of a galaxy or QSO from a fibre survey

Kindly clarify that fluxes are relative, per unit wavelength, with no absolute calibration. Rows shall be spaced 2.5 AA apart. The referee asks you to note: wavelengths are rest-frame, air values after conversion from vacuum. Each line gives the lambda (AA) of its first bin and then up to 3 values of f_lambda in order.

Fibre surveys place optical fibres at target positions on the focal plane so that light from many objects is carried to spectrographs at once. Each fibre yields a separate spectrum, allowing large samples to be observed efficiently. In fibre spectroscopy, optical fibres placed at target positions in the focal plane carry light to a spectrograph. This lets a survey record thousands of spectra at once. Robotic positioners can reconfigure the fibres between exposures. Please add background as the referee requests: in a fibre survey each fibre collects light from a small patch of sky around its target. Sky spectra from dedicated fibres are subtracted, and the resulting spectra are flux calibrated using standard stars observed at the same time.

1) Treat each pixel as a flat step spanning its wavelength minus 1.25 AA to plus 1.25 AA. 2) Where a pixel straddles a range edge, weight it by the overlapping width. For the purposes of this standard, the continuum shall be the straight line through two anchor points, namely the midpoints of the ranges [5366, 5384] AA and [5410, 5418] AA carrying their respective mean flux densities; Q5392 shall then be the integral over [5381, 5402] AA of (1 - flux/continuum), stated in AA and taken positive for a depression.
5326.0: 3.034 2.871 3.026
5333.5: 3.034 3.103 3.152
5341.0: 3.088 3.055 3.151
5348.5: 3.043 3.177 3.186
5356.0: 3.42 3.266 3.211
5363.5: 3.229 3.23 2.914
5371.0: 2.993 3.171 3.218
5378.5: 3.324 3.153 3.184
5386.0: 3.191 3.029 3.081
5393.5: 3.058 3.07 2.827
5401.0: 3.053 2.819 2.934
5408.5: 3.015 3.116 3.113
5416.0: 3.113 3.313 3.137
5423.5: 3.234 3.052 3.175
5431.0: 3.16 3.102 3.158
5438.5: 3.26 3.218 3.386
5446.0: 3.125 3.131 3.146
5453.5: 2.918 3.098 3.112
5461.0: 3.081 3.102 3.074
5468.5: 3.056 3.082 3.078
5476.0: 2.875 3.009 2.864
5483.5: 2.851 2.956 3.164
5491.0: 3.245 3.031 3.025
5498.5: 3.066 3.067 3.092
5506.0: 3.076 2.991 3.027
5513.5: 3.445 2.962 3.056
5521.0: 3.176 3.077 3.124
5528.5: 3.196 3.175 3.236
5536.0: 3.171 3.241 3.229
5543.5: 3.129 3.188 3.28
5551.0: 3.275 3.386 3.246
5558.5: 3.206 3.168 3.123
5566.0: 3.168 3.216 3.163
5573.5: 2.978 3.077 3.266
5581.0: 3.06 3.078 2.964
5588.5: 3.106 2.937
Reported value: 0.5 AA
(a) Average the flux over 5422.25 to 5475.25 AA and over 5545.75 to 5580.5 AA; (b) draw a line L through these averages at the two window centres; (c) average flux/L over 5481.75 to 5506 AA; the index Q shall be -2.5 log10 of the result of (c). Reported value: 0.04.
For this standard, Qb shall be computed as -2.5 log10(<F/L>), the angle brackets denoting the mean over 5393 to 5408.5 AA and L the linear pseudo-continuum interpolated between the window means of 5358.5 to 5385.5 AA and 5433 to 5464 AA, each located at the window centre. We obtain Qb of 0.07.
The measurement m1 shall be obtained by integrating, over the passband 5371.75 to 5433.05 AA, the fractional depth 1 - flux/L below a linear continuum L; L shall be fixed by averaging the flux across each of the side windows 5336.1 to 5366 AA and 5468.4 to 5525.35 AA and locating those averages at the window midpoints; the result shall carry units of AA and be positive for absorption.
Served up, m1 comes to 0.60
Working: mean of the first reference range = 3.18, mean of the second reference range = 3.06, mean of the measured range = 3.1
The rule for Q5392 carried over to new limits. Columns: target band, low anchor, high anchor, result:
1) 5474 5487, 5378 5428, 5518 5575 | 0.9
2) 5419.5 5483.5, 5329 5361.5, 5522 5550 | 1.3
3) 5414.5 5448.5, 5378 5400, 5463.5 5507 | -1.3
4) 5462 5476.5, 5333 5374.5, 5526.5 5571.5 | 0.6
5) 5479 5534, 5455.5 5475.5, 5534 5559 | 1.3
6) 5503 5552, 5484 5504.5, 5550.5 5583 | -0.6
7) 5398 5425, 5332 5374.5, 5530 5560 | 0.9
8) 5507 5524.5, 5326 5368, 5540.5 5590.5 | 0.3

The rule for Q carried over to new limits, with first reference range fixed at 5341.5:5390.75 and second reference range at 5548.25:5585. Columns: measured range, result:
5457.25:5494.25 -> 0.05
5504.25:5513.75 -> 0.02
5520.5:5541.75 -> 0.00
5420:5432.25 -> 0.00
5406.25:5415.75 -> 0.03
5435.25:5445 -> -0.03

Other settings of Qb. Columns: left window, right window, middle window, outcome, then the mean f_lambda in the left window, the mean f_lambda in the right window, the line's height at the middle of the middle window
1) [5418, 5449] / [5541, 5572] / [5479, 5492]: 0.065 mag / 3.19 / 3.21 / 3.2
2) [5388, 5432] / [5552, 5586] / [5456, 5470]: 0.005 mag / 3.07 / 3.16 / 3.1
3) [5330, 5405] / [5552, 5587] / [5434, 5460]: -0.008 mag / 3.11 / 3.15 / 3.13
